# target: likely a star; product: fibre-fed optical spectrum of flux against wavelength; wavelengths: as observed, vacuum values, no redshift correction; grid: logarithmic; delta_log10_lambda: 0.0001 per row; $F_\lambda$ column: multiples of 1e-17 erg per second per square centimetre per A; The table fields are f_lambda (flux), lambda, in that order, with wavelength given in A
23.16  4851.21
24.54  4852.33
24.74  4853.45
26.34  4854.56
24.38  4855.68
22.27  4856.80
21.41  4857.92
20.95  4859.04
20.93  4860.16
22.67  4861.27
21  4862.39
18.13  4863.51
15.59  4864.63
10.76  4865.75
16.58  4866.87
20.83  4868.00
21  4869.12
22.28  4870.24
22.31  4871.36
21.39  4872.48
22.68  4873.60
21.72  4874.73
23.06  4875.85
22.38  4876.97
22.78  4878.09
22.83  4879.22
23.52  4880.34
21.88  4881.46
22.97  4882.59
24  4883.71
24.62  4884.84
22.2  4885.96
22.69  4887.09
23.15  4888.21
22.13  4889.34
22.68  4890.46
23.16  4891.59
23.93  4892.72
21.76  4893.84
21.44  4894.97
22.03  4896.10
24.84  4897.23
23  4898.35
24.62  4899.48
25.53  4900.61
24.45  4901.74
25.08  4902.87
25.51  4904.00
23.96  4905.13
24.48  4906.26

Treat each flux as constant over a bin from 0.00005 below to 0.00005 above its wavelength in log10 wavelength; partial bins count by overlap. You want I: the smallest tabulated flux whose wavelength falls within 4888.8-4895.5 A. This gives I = 21.44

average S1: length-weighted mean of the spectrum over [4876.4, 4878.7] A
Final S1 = 22.6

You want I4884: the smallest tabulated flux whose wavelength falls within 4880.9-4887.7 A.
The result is 21.88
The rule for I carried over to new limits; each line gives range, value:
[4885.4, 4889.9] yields 22.13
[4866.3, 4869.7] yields 16.58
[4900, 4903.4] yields 24.45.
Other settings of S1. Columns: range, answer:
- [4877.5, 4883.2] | 22.8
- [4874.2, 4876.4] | 22.4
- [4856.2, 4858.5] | 21.8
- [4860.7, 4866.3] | 17.7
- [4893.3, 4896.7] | 21.7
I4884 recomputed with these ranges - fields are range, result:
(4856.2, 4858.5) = 21.41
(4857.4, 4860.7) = 20.93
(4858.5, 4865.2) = 15.59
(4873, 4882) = 21.72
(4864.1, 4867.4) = 10.76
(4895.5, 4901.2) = 22.03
